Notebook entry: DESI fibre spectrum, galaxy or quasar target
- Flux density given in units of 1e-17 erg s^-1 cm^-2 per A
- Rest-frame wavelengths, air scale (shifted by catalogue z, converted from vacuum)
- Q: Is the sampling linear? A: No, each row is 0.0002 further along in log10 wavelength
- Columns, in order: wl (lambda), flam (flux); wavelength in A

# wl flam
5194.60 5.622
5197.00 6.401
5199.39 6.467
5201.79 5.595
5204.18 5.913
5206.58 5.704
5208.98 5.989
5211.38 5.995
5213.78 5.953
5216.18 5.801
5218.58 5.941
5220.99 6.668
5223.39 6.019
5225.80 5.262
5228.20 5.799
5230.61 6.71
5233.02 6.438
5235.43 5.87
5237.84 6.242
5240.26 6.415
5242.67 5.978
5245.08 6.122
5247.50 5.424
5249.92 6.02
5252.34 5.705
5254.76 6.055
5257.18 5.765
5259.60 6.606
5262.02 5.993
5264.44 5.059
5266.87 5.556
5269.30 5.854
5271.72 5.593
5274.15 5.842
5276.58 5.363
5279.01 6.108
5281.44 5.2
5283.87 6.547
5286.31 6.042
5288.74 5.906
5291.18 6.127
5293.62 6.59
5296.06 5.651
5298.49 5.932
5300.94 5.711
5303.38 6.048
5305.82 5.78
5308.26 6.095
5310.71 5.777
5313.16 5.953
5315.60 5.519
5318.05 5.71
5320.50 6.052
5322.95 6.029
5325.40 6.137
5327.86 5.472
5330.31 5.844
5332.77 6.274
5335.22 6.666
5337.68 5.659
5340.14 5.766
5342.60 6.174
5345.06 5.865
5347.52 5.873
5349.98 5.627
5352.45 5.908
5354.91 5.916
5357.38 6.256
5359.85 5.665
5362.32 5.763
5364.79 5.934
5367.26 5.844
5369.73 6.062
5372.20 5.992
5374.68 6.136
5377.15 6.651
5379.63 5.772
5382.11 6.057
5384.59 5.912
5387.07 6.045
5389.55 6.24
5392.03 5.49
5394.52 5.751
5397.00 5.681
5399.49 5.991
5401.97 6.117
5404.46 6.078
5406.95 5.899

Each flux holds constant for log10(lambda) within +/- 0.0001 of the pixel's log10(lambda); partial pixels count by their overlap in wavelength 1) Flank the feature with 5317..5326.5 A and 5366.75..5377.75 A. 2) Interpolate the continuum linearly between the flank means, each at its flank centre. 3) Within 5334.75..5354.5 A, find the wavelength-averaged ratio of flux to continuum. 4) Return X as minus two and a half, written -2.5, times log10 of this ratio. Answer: 0.02 mag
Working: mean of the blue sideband 5.99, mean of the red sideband 6.13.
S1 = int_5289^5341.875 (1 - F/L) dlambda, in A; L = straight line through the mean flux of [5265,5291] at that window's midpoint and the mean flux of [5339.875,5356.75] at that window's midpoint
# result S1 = -0.9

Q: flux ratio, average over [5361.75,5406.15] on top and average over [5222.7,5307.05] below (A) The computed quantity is 1.0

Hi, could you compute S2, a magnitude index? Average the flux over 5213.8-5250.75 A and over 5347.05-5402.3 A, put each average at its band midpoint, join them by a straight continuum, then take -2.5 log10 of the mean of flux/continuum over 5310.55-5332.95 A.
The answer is 0.02 mag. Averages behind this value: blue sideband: 6.04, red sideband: 5.94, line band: 5.86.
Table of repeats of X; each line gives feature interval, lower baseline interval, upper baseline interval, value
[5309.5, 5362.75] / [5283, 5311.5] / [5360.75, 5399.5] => 0.014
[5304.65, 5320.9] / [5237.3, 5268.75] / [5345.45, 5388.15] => 0.020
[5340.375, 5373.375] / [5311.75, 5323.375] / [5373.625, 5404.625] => 0.002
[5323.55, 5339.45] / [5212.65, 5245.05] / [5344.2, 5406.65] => -0.002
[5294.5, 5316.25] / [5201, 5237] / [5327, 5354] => 0.017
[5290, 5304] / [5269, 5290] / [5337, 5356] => -0.031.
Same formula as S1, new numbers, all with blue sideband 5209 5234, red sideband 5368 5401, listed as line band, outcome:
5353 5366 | 0.2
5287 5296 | -0.2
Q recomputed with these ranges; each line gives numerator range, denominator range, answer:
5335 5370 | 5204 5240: 0.98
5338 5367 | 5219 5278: 0.99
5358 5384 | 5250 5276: 1.03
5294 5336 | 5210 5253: 0.98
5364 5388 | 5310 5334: 1.03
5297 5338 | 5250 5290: 1.02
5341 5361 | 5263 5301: 1.01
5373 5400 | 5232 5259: 0.99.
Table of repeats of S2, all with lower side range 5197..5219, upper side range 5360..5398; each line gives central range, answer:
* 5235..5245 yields -0.03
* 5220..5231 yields -0.02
